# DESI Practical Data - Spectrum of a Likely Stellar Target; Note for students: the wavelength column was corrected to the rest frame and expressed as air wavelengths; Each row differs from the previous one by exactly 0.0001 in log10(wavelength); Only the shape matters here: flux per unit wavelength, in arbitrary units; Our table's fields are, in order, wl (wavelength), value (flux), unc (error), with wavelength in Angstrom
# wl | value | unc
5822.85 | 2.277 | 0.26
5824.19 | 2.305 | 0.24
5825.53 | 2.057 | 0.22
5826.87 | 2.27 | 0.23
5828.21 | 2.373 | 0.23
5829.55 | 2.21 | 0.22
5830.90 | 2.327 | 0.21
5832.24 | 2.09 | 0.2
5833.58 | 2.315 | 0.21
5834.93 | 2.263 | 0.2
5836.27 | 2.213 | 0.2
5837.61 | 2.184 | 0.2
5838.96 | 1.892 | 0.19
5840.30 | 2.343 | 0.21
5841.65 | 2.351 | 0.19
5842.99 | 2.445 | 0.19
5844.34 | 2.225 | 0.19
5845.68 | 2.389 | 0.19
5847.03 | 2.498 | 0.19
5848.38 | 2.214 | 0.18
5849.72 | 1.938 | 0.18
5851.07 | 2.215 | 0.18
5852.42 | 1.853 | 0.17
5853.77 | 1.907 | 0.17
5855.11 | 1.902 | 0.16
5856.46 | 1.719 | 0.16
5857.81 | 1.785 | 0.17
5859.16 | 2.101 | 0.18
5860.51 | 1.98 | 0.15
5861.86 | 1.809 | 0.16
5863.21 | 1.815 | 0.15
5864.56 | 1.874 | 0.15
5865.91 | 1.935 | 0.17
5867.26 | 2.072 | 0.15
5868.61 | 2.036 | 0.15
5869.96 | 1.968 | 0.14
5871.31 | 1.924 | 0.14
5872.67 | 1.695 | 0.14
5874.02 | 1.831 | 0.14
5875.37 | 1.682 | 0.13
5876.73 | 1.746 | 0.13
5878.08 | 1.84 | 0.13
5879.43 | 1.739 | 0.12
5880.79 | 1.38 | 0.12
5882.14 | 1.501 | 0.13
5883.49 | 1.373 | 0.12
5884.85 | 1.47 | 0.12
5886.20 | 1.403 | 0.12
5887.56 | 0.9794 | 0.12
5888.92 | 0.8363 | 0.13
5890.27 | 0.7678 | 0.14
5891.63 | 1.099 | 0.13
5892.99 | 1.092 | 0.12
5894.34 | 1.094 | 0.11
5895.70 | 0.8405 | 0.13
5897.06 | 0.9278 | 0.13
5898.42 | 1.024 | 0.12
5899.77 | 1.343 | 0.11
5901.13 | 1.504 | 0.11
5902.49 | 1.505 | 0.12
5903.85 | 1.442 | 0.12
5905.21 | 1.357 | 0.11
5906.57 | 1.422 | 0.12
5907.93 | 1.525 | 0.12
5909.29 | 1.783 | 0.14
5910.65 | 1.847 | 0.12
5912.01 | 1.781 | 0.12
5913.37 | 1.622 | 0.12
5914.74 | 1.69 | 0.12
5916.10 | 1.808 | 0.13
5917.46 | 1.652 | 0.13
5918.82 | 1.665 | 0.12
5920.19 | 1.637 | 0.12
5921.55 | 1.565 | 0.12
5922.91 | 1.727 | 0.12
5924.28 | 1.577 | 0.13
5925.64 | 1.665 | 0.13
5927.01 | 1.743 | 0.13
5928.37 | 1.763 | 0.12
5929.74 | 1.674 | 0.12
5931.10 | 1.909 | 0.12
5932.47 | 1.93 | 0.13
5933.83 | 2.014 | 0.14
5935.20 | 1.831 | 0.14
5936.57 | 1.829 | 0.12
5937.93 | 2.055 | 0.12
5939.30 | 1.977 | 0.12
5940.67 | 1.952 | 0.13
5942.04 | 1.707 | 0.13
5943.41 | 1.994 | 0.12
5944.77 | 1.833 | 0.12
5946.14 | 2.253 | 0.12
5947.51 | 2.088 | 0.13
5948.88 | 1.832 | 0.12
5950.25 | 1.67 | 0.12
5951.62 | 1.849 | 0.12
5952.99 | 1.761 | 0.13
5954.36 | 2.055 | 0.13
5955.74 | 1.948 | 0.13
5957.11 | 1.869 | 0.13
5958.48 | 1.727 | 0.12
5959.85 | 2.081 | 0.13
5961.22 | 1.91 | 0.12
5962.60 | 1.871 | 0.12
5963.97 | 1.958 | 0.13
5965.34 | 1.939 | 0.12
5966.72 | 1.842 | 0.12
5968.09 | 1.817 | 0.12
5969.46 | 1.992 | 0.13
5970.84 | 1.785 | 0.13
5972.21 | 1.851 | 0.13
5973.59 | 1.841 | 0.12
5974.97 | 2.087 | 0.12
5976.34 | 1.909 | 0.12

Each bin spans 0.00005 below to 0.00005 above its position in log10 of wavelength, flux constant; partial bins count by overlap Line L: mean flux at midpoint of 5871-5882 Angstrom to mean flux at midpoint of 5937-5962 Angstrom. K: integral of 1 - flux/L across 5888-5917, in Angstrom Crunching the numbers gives 7.17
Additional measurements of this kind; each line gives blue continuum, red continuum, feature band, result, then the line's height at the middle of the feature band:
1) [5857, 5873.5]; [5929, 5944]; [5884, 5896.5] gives 5.5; 1.91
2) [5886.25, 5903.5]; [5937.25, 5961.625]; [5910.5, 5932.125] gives -3.1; 1.5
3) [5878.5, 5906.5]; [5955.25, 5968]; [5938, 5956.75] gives -1.7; 1.77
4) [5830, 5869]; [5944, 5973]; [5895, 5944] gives 8.0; 1.97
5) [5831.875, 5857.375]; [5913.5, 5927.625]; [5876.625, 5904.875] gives 8.9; 1.86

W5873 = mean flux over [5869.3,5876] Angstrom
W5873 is 1.82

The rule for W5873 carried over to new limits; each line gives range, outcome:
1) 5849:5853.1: 2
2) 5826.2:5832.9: 2.25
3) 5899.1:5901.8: 1.42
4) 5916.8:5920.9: 1.65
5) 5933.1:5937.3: 1.9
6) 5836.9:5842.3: 2.19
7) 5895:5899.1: 0.933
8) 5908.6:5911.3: 1.81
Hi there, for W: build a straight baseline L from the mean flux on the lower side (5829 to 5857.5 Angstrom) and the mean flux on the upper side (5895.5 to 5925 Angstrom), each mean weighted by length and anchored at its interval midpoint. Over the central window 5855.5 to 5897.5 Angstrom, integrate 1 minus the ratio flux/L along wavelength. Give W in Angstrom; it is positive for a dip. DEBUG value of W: 6.8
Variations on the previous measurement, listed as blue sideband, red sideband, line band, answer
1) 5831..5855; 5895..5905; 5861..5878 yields -1.2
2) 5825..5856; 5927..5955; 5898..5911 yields 3.4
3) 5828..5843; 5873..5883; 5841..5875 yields -1.4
